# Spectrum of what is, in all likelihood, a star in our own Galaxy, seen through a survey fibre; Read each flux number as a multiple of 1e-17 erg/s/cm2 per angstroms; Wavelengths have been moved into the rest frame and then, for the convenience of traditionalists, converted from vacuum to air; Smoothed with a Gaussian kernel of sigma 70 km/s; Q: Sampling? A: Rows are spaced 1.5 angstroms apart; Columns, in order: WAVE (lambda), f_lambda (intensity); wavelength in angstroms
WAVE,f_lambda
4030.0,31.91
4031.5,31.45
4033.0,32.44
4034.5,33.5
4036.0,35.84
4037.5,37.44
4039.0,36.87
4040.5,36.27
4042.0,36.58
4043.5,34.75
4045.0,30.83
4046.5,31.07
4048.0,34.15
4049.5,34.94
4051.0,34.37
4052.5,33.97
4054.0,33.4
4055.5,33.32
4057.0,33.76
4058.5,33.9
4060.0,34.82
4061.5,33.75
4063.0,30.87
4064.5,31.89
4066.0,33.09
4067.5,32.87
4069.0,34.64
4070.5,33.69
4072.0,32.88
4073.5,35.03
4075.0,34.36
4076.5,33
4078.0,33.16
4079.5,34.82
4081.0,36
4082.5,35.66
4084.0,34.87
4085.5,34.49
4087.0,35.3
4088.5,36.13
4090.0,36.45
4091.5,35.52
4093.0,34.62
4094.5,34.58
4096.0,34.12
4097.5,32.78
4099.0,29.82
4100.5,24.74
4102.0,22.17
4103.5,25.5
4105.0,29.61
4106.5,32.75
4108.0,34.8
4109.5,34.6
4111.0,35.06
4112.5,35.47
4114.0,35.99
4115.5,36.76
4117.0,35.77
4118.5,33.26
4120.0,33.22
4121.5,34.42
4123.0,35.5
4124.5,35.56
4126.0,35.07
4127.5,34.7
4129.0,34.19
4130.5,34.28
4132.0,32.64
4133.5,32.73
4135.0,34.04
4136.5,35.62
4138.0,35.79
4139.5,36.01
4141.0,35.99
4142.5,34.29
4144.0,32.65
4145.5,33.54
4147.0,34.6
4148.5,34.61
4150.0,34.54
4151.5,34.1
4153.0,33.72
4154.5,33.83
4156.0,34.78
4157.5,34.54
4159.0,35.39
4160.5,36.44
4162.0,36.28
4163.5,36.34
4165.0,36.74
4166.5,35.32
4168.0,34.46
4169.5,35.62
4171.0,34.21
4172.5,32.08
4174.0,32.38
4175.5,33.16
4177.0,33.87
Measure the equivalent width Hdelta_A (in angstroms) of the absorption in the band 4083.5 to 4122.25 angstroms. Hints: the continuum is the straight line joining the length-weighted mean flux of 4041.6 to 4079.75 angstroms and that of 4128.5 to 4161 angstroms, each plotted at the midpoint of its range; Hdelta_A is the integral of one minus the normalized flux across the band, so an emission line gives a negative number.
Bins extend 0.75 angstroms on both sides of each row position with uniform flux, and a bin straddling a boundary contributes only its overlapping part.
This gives 1.0 angstroms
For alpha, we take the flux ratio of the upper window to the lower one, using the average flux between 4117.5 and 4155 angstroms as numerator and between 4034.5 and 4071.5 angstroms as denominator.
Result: 1.01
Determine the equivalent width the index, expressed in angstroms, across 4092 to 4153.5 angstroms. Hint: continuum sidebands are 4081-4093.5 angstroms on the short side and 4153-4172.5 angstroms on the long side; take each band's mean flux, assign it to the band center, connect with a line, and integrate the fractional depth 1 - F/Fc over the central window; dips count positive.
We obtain 3.1 angstroms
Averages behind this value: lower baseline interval 35.4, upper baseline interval 35.1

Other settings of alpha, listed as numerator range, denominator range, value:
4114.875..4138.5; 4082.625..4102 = 1.04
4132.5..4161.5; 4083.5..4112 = 1.06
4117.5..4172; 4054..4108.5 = 1.05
